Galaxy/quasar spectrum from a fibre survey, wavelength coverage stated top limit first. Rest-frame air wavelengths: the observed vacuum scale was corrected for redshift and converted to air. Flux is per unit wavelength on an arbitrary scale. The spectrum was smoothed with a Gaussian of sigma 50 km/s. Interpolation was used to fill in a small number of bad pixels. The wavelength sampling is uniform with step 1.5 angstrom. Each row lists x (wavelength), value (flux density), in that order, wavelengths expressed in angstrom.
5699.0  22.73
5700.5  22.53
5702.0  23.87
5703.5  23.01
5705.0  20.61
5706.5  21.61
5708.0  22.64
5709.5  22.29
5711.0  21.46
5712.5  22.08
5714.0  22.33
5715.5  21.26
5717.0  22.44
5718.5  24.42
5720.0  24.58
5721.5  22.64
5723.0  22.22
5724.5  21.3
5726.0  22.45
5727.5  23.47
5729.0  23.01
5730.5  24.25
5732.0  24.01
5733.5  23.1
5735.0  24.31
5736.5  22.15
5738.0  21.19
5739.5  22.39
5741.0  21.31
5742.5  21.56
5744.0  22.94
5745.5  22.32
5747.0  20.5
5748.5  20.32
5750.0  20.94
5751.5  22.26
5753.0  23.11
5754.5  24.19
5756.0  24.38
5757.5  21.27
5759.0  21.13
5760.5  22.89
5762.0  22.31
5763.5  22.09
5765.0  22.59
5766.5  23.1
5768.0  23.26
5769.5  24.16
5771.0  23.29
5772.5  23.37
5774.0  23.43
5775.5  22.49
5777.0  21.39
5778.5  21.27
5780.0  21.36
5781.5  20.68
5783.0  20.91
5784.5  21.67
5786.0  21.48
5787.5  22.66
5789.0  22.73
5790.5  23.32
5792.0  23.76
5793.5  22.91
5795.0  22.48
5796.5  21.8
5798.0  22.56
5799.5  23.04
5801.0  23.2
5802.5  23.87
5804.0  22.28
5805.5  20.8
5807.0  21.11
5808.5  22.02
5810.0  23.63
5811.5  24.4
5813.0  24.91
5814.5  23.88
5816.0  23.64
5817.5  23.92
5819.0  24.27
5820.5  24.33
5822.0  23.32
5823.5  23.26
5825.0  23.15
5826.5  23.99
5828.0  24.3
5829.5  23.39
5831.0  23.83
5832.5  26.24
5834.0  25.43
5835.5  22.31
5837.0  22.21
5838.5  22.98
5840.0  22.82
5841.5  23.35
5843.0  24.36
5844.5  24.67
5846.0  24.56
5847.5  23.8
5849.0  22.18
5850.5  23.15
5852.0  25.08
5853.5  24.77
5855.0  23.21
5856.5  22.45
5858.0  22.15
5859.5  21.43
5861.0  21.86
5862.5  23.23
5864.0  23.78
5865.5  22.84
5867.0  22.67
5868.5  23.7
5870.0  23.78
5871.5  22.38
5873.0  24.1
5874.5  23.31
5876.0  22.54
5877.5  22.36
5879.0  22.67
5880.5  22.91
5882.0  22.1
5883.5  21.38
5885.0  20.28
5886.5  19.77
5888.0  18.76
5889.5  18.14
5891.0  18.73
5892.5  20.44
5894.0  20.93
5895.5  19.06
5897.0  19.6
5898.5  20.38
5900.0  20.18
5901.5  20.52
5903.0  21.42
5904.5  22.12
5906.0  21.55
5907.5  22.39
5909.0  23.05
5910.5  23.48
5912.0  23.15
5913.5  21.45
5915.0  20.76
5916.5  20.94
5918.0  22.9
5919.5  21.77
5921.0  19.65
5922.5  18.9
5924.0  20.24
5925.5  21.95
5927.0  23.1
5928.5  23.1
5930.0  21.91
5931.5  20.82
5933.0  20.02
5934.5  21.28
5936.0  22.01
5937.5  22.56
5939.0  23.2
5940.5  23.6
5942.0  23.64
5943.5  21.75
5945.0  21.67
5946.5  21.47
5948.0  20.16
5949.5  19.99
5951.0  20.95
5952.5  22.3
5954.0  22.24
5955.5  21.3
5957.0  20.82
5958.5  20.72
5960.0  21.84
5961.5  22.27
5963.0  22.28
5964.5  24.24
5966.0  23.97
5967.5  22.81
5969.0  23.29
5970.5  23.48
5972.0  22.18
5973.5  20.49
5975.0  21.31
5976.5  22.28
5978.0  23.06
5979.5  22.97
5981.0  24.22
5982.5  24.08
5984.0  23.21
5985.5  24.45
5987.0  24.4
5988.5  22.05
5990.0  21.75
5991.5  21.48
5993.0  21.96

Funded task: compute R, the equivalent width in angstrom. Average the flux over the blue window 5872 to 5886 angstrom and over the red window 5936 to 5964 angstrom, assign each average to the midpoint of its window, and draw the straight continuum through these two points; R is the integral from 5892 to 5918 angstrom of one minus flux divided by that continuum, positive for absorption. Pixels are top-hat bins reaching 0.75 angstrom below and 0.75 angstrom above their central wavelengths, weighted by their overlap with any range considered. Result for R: 1.0 angstrom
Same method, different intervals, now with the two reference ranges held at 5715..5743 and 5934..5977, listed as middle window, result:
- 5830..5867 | -1.70 angstrom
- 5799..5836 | -1.74 angstrom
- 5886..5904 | 1.94 angstrom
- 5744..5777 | 0.21 angstrom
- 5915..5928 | 0.58 angstrom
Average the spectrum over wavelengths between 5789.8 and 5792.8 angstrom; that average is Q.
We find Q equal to 23.5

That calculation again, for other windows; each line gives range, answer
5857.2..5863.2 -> 22.2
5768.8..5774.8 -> 23.5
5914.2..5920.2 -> 21.6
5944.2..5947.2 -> 21.6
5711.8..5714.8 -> 22.2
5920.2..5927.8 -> 20.8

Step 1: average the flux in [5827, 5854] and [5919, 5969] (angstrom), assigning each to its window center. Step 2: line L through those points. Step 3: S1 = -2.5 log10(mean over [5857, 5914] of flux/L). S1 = 0.06 mag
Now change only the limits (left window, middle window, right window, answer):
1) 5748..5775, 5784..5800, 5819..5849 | 0.03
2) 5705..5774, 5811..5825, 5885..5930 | -0.10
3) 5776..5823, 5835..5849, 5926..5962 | -0.05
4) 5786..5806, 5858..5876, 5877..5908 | -0.08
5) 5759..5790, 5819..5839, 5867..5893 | -0.09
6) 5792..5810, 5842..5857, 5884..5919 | -0.10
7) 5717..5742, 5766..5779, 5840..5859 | 0.01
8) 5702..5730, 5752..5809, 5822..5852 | 0.03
